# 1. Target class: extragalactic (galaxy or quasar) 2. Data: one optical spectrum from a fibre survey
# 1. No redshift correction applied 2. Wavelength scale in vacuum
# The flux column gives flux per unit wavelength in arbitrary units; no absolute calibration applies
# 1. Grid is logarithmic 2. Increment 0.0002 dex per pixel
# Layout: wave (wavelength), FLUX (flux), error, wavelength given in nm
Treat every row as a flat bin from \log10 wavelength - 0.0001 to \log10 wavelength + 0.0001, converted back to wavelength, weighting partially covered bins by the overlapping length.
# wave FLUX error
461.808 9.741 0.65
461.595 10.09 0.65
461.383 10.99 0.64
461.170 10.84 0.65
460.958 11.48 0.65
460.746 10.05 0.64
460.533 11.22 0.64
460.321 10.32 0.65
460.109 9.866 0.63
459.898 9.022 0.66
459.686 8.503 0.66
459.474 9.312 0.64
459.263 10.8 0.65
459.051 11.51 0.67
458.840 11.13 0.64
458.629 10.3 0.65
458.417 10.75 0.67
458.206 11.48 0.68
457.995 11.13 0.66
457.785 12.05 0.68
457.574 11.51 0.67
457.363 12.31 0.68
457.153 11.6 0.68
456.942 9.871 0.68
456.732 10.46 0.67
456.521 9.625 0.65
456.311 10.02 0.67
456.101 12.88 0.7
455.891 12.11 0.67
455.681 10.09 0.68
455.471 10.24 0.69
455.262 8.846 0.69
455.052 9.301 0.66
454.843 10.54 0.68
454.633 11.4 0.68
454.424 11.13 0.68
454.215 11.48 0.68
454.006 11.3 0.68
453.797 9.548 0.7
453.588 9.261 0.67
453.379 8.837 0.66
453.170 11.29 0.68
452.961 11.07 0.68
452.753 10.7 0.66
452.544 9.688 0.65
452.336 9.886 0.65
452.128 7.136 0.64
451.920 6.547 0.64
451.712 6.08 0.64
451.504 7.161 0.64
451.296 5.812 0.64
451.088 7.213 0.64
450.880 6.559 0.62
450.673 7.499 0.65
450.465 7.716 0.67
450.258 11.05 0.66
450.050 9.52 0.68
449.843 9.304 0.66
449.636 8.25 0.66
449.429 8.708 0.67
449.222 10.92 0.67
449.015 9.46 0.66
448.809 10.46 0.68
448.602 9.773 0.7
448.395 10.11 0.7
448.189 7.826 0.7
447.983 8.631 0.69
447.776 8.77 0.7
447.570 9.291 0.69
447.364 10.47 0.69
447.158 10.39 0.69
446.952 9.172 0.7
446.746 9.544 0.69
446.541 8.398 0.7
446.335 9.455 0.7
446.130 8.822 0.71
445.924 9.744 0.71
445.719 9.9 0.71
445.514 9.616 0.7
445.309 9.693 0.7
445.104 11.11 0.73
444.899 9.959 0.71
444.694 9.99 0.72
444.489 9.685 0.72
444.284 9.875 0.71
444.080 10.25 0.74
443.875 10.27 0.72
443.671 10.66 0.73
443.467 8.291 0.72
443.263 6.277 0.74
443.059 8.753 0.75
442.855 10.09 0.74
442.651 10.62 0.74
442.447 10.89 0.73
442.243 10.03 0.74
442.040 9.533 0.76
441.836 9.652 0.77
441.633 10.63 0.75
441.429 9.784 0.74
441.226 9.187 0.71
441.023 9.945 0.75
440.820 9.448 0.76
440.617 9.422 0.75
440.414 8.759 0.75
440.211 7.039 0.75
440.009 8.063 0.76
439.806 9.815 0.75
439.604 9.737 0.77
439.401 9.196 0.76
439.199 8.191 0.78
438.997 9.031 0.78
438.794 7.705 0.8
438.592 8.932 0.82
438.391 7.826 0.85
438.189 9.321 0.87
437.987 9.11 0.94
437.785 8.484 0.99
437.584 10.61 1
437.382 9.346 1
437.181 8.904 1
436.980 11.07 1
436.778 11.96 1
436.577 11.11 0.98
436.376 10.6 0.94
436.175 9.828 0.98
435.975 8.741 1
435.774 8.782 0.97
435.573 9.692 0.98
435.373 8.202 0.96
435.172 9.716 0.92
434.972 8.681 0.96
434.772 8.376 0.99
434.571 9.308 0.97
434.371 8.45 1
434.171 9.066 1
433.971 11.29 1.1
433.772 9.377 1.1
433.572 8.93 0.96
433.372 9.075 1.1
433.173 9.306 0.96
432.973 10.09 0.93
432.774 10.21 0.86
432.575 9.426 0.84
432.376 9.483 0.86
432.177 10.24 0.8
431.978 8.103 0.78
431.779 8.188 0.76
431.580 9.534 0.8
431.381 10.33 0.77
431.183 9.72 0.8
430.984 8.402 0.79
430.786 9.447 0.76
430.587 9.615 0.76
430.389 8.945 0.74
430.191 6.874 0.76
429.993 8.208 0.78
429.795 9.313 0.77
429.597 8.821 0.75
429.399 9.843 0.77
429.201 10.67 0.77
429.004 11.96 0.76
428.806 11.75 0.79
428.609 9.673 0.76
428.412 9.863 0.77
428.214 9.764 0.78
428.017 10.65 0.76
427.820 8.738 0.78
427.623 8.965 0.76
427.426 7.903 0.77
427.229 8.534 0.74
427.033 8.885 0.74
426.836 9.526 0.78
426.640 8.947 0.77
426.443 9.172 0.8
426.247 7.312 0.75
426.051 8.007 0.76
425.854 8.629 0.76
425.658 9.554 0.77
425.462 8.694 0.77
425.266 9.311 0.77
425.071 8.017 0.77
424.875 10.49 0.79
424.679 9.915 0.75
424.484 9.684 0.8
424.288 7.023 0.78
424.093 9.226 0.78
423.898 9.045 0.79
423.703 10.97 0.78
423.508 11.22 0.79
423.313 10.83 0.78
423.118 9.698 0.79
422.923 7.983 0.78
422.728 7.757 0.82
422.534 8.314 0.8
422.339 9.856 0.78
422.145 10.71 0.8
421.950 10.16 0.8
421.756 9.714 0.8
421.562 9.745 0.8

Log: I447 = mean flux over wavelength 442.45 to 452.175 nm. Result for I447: 9.06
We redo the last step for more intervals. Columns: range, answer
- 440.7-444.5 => 9.68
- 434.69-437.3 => 9.68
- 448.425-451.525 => 8.7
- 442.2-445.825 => 9.77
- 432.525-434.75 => 9.46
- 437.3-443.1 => 9.29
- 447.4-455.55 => 9.2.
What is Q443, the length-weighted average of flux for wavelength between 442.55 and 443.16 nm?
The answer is 9.82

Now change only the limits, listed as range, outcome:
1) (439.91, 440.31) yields 7.56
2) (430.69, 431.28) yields 9.19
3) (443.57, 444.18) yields 10.4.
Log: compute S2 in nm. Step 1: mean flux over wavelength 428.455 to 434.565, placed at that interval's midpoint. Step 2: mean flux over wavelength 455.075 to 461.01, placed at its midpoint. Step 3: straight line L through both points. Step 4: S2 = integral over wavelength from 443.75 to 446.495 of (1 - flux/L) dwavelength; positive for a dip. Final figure 0.06 nm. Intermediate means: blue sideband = 9.48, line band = 9.85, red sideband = 10.6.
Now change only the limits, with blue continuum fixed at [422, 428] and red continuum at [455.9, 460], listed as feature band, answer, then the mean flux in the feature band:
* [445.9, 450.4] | 0.37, 9.44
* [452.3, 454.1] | 0.06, 10.2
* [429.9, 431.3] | 0.10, 8.77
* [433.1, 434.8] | 0.05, 9.28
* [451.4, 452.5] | 0.31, 7.5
